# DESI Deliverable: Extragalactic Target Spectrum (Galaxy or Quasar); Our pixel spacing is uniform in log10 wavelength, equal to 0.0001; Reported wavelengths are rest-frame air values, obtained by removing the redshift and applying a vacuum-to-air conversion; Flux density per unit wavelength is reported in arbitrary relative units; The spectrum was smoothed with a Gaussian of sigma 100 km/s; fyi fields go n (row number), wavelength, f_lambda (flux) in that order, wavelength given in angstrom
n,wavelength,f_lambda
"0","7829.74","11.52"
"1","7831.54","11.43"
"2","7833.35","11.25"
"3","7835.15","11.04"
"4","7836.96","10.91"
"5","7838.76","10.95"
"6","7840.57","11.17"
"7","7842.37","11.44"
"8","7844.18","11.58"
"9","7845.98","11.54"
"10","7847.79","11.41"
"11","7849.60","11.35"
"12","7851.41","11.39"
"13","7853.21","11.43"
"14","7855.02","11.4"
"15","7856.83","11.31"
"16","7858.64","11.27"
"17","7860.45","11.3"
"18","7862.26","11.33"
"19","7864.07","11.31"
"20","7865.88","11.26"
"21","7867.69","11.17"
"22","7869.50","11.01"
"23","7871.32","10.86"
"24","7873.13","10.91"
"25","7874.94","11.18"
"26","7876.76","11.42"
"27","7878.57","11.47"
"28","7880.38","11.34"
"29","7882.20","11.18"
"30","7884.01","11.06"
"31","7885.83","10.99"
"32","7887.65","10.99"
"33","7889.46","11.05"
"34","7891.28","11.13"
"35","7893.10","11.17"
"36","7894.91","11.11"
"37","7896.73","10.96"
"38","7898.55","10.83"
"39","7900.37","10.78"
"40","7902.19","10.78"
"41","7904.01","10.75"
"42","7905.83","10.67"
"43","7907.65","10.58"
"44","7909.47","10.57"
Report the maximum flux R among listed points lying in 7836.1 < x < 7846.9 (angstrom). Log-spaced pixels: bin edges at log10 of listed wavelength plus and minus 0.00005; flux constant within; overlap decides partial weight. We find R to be 11.58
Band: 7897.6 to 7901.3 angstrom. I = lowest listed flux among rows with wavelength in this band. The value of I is 10.78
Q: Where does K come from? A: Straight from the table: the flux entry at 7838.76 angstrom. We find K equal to 10.95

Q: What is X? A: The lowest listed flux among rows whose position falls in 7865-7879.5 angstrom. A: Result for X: 10.86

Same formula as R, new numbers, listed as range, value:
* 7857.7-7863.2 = 11.33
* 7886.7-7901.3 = 11.17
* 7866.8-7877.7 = 11.42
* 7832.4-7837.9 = 11.25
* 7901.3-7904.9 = 10.78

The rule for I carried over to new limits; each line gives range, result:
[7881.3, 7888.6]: 10.99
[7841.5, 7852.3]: 11.35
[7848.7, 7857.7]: 11.31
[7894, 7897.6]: 10.96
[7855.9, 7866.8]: 11.26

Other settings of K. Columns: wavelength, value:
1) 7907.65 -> 10.58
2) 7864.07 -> 11.31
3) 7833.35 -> 11.25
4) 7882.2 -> 11.18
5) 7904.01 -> 10.75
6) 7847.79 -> 11.41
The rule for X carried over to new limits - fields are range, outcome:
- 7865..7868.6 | 11.17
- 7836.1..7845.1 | 10.91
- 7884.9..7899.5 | 10.83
